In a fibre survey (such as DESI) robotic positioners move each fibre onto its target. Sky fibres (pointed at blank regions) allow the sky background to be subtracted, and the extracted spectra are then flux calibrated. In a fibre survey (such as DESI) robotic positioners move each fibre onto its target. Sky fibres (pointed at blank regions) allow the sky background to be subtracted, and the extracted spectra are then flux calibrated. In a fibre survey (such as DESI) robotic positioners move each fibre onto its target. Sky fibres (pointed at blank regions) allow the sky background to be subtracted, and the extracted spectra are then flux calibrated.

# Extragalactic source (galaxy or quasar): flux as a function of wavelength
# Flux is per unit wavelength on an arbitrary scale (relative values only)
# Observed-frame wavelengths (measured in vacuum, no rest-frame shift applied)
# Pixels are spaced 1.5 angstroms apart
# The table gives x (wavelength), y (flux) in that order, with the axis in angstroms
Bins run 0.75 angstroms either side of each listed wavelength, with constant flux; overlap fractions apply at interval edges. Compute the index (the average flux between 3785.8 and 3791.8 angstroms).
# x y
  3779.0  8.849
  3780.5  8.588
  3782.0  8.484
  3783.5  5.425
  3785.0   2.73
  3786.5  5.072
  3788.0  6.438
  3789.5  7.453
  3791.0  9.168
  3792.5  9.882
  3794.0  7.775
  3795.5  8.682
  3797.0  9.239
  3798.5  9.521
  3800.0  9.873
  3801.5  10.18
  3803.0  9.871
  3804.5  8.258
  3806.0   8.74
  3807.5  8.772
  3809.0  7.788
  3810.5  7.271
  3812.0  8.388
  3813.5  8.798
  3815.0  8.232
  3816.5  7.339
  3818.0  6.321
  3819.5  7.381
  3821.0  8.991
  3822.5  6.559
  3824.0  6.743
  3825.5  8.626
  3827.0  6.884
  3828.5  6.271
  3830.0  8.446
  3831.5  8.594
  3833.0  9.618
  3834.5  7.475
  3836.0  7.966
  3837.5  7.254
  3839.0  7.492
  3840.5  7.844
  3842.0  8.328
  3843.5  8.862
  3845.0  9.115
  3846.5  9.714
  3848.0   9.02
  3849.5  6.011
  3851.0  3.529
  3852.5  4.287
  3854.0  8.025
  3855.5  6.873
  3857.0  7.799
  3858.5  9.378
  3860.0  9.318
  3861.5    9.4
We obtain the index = 7.07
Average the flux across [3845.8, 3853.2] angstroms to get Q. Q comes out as 6.51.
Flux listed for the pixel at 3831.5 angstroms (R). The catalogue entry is 8.594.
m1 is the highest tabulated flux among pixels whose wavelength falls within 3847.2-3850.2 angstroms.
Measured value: 9.02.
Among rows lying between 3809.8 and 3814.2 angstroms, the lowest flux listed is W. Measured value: 7.271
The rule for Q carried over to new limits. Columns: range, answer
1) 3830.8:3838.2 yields 8.18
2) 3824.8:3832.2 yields 7.75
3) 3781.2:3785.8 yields 5.57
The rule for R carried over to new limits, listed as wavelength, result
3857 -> 7.799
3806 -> 8.74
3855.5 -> 6.873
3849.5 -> 6.011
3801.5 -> 10.18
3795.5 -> 8.682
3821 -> 8.991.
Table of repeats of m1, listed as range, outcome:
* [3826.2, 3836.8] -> 9.618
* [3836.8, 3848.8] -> 9.714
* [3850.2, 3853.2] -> 4.287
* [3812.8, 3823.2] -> 8.991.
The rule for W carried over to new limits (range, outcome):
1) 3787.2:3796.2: 6.438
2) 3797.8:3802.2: 9.521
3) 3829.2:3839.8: 7.254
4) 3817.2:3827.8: 6.321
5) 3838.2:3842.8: 7.492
